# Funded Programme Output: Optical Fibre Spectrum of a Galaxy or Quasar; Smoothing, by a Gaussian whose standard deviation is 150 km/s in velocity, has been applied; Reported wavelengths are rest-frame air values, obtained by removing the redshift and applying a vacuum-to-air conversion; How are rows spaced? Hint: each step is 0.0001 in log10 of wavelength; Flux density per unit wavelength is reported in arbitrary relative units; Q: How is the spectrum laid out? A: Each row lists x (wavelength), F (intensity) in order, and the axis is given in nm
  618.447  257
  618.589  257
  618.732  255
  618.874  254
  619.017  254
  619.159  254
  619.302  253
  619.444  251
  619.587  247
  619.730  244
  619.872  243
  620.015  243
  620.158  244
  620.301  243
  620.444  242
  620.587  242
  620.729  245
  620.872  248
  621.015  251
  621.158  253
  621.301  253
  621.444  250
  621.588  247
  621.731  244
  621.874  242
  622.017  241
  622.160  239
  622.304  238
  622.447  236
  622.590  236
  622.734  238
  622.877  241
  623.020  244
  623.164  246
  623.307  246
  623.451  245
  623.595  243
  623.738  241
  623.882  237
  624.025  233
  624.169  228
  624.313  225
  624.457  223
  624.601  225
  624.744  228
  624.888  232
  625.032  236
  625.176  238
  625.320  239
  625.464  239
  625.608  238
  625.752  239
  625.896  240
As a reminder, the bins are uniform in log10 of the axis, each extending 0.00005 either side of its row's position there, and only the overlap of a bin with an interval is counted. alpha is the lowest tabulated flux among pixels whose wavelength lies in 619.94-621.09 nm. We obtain 242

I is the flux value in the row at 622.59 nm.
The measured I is 236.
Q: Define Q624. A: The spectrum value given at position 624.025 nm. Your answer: 233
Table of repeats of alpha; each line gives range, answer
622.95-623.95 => 237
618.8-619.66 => 247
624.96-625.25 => 236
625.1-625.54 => 238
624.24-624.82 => 223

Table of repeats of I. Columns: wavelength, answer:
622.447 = 236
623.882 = 237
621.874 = 242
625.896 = 240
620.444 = 242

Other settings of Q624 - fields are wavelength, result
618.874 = 254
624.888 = 232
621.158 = 253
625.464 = 239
